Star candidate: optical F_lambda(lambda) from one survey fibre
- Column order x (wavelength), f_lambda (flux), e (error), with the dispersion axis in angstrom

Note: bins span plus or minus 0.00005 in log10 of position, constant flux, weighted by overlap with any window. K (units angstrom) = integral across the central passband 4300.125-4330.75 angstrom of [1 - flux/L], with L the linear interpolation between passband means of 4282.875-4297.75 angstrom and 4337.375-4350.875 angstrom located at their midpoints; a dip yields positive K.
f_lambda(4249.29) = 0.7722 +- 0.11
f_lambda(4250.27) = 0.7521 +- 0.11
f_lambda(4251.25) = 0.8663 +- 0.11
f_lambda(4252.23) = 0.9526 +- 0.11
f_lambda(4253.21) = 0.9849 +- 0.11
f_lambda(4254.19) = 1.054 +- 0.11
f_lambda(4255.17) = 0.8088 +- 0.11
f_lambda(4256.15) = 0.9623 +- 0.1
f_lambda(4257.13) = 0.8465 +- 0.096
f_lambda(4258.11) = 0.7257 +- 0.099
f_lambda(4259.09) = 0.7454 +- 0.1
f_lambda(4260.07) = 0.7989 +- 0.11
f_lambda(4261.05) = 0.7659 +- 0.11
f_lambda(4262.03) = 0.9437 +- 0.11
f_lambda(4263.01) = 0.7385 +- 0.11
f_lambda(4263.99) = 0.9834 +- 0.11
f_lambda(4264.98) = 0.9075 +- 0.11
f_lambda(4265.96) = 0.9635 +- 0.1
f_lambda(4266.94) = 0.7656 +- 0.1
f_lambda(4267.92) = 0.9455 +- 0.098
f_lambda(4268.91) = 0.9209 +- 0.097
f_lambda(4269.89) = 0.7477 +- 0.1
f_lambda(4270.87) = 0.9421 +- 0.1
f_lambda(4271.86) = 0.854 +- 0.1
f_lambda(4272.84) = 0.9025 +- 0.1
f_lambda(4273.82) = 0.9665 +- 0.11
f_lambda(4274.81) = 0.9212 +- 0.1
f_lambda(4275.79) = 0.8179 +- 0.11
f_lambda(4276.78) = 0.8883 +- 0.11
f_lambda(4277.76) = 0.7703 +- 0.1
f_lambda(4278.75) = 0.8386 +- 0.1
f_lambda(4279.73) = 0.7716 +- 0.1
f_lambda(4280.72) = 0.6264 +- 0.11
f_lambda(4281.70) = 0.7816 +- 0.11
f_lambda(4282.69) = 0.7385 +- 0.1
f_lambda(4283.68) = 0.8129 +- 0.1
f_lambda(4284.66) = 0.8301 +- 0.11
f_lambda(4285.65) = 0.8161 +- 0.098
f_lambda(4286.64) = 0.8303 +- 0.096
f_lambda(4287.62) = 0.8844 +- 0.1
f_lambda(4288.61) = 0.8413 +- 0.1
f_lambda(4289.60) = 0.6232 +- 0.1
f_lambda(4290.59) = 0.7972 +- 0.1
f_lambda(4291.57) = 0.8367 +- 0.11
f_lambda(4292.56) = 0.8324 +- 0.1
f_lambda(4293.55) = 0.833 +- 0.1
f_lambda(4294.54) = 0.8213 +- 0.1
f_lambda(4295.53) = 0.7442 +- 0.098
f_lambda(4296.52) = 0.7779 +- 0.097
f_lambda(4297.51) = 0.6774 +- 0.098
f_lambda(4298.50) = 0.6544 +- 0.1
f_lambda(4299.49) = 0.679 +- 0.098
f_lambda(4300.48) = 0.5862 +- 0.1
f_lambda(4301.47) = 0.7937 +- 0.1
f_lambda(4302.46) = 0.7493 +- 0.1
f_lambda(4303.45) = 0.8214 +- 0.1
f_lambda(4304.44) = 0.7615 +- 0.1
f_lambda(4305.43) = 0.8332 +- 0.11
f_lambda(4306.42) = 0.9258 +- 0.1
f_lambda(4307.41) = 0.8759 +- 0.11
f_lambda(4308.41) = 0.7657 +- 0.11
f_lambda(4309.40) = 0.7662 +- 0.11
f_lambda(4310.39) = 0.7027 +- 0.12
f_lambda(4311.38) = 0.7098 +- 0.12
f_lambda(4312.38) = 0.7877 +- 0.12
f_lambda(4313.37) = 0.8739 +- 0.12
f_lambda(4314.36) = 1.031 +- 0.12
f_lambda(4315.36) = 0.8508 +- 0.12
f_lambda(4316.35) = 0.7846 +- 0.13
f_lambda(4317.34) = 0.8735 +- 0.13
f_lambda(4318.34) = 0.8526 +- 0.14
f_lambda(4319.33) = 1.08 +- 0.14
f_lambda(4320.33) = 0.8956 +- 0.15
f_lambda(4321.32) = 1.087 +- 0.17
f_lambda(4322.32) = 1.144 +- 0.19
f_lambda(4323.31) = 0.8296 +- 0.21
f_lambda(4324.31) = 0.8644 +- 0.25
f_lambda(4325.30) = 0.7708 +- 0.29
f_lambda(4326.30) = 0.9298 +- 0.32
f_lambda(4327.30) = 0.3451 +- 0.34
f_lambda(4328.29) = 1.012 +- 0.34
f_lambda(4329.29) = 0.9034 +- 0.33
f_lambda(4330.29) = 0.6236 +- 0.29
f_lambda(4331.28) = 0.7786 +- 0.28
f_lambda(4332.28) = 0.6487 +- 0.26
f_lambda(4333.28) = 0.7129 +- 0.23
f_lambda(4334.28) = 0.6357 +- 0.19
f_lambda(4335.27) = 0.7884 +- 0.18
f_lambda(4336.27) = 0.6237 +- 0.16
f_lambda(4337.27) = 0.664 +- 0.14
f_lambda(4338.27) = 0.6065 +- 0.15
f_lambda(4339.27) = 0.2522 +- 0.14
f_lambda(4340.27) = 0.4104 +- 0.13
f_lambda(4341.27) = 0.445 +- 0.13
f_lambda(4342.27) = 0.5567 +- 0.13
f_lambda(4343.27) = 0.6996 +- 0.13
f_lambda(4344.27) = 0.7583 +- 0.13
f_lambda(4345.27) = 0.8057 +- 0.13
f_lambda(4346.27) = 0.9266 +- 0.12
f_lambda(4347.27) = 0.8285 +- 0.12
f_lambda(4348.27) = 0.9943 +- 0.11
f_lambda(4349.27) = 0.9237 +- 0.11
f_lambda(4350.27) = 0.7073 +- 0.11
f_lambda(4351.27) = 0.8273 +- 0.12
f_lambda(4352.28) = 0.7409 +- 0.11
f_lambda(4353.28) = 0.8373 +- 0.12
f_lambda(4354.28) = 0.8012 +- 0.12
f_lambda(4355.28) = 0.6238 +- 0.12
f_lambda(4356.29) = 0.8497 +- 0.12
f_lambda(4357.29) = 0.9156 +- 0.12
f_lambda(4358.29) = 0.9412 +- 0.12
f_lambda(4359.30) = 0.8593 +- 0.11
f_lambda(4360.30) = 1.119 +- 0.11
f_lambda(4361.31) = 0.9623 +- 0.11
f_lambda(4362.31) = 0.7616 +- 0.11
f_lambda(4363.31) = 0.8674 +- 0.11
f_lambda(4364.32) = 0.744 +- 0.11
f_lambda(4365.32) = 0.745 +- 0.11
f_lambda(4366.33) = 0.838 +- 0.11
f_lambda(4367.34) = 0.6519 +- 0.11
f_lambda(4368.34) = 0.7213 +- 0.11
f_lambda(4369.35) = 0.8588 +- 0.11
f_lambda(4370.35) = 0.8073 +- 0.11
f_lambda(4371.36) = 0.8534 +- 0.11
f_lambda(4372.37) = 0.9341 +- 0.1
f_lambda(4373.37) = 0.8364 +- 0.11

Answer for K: -3.7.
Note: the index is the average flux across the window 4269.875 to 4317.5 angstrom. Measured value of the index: 0.803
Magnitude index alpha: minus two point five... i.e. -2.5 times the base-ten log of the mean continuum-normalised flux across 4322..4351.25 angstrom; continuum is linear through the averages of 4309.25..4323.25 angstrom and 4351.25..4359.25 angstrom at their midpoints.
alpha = 0.17 mag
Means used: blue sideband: 0.89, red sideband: 0.818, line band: 0.73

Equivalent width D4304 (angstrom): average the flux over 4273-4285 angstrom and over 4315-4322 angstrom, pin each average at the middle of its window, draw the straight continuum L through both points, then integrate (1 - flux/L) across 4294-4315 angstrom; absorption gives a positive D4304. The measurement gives 2.6 angstrom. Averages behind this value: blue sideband 0.816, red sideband 0.925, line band 0.778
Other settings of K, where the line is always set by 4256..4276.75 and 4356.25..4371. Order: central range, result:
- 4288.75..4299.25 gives 1.2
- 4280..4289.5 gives 0.8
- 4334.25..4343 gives 3.0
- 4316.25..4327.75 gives -0.3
